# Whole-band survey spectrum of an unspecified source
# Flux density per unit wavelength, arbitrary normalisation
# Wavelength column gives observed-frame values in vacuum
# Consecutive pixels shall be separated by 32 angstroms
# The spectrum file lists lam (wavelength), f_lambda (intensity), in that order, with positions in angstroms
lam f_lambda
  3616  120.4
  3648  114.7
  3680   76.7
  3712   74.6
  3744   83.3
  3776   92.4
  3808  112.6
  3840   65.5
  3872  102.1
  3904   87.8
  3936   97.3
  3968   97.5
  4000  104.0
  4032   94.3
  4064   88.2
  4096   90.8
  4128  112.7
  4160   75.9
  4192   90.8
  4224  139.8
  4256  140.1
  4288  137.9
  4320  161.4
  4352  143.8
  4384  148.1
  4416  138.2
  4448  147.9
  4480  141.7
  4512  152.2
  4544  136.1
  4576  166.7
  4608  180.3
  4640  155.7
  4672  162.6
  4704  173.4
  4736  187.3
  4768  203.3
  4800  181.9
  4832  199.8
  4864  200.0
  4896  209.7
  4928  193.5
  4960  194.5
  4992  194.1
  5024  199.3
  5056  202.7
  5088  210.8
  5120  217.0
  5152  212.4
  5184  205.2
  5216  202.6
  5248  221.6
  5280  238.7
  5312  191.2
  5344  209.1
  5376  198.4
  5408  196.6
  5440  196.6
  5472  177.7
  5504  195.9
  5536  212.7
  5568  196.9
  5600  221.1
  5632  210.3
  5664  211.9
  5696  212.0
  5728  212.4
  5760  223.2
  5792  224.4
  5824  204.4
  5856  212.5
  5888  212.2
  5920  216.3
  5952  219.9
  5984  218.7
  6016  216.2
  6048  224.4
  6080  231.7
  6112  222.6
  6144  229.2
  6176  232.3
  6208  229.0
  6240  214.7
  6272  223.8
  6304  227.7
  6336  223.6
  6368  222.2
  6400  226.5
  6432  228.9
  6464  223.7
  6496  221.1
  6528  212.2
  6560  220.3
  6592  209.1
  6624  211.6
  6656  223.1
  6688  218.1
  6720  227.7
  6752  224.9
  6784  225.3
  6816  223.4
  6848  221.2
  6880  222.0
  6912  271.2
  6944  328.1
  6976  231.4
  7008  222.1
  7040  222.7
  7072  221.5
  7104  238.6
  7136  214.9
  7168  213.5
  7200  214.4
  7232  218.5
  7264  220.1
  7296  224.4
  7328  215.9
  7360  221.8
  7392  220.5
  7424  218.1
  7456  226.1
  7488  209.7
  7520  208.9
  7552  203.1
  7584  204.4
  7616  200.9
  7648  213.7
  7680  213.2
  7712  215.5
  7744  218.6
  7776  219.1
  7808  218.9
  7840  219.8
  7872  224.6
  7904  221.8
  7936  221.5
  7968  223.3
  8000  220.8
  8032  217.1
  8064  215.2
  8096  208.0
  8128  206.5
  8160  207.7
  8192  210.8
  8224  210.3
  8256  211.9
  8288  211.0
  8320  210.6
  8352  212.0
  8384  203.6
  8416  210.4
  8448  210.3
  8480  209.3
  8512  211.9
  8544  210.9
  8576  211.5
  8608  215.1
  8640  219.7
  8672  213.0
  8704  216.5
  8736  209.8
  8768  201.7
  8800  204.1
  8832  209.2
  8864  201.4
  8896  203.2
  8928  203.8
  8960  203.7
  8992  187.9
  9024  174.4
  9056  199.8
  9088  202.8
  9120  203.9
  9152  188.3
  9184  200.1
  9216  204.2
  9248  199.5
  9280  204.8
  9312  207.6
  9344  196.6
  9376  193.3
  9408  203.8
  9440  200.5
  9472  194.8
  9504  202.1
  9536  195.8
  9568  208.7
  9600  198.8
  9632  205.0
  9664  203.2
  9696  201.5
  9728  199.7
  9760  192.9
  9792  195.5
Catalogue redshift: 0.06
